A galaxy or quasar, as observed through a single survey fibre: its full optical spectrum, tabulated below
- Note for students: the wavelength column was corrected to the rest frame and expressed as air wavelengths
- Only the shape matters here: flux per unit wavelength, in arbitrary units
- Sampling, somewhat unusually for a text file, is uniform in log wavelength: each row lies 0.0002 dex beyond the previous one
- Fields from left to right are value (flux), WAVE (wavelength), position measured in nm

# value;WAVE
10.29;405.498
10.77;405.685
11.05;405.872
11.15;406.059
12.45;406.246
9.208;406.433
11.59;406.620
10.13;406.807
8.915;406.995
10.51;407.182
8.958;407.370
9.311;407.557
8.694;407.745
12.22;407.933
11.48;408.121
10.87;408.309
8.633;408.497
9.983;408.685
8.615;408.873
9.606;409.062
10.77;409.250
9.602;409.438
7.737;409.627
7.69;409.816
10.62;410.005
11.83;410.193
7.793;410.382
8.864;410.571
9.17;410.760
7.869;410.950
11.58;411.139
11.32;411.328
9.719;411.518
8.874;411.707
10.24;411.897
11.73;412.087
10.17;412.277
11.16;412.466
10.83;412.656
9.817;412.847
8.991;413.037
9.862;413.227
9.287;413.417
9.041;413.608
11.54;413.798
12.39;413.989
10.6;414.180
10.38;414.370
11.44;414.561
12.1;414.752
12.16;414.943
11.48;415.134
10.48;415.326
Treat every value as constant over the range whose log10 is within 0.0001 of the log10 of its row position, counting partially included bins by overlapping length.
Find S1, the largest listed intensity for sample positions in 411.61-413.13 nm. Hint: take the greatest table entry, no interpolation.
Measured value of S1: 11.73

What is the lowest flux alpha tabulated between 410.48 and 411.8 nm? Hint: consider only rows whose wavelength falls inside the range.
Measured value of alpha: 7.869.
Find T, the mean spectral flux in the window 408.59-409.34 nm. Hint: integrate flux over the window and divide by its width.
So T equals 9.74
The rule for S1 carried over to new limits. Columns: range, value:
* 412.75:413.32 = 9.862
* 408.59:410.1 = 10.77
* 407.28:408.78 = 12.22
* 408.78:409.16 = 9.606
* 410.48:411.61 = 11.58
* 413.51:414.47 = 12.39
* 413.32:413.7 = 9.287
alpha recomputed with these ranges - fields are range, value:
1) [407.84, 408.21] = 11.48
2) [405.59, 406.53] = 9.208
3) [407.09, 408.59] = 8.633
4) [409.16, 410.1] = 7.69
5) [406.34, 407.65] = 8.915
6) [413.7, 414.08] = 11.54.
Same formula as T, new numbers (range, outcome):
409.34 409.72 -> 8.7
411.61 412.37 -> 10.2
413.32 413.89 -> 9.95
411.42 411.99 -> 9.61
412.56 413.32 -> 9.87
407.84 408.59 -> 10.8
